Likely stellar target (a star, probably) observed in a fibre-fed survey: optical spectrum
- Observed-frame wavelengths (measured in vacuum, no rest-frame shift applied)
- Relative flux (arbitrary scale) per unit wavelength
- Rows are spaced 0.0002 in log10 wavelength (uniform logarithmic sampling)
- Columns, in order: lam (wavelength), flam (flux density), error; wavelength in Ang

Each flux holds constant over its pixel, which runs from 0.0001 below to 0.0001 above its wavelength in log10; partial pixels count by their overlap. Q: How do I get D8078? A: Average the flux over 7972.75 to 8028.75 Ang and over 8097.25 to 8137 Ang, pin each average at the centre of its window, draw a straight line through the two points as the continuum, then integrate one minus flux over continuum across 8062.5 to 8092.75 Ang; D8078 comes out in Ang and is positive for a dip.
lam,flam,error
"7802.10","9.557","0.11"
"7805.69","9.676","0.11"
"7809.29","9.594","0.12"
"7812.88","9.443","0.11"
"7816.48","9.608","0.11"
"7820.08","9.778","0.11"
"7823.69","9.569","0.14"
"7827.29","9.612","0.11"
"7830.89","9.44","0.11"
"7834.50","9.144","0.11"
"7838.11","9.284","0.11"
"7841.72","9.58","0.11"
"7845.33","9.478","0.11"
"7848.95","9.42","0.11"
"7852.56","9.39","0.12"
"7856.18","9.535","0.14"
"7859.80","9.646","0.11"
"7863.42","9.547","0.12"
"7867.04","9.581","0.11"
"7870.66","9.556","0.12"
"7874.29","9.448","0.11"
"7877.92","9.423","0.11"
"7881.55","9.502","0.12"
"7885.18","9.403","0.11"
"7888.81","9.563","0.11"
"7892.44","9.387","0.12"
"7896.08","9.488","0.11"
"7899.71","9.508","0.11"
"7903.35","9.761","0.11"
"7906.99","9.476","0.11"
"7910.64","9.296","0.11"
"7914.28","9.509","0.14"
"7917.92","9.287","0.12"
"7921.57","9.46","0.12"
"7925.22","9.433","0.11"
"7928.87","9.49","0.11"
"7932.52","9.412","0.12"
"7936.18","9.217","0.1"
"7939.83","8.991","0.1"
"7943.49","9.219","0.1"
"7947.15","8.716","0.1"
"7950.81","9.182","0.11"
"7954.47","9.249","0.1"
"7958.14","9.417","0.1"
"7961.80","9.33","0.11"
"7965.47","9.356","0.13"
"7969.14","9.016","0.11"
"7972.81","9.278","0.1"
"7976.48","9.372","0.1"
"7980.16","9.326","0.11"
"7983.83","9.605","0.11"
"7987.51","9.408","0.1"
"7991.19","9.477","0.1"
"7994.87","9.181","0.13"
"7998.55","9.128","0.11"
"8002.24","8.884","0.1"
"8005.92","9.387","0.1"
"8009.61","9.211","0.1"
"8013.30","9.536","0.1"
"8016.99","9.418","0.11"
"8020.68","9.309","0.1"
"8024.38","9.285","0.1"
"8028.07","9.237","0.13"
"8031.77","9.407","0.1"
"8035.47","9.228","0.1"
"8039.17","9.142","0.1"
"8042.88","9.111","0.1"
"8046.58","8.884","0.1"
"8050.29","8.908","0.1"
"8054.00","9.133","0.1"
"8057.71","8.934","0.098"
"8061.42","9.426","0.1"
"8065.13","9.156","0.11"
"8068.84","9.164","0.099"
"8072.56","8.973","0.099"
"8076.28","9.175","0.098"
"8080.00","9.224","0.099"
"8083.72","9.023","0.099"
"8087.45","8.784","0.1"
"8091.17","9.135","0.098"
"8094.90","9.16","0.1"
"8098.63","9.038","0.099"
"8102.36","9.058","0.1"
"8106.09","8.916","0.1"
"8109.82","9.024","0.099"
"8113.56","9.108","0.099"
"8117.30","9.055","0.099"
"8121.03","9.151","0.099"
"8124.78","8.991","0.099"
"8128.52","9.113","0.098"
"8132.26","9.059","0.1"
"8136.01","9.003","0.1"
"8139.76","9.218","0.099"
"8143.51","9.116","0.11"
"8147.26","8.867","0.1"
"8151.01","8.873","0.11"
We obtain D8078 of 0.17 Ang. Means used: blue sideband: 9.32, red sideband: 9.05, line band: 9.09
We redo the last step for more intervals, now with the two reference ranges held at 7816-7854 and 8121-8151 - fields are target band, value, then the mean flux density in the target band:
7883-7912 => -0.3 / 9.49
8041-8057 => 0.3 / 9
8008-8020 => -0.2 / 9.39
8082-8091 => 0.2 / 8.94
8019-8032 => -0.1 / 9.3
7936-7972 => 0.5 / 9.17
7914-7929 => -0.1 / 9.42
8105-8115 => 0.1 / 9.02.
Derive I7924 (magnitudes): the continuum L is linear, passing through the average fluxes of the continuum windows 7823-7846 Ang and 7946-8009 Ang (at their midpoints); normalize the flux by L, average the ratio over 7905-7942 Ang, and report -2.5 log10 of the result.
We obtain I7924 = 0.00 mag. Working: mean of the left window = 9.44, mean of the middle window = 9.36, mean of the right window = 9.26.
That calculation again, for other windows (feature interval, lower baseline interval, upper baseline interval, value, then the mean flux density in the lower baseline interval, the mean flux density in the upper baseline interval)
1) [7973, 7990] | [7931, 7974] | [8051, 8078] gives -0.03 mag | 9.19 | 9.13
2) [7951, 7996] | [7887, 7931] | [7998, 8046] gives 0.00 mag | 9.47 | 9.25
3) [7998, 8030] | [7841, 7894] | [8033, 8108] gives -0.01 mag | 9.5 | 9.08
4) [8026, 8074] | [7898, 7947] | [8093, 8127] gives 0.00 mag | 9.36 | 9.06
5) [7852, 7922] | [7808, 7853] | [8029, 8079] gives -0.01 mag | 9.49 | 9.13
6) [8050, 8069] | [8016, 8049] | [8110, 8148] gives 0.00 mag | 9.21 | 9.07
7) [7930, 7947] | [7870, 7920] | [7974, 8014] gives 0.03 mag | 9.47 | 9.31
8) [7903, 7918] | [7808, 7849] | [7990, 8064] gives -0.01 mag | 9.5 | 9.21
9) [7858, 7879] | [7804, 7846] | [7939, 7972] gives -0.02 mag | 9.52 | 9.17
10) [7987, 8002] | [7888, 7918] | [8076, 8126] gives 0.01 mag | 9.49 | 9.06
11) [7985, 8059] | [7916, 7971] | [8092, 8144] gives -0.01 mag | 9.25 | 9.07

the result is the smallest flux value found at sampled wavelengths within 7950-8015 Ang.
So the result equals 8.884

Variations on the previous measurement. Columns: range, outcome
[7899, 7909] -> 9.476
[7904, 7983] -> 8.716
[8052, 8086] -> 8.934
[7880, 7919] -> 9.287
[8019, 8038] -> 9.228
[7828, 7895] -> 9.144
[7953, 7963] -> 9.249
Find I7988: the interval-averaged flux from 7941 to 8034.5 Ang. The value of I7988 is 9.27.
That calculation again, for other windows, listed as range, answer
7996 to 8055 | 9.2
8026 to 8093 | 9.11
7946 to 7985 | 9.26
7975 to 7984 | 9.41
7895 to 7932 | 9.47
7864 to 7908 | 9.51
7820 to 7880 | 9.49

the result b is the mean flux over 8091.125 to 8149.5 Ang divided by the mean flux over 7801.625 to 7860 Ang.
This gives 1.0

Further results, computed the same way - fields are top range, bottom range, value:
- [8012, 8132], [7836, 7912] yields 0.96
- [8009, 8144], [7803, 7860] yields 0.96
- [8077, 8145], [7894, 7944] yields 0.96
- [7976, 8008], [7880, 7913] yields 0.98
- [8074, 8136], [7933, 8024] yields 0.98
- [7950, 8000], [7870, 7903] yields 0.98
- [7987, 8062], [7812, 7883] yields 0.97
